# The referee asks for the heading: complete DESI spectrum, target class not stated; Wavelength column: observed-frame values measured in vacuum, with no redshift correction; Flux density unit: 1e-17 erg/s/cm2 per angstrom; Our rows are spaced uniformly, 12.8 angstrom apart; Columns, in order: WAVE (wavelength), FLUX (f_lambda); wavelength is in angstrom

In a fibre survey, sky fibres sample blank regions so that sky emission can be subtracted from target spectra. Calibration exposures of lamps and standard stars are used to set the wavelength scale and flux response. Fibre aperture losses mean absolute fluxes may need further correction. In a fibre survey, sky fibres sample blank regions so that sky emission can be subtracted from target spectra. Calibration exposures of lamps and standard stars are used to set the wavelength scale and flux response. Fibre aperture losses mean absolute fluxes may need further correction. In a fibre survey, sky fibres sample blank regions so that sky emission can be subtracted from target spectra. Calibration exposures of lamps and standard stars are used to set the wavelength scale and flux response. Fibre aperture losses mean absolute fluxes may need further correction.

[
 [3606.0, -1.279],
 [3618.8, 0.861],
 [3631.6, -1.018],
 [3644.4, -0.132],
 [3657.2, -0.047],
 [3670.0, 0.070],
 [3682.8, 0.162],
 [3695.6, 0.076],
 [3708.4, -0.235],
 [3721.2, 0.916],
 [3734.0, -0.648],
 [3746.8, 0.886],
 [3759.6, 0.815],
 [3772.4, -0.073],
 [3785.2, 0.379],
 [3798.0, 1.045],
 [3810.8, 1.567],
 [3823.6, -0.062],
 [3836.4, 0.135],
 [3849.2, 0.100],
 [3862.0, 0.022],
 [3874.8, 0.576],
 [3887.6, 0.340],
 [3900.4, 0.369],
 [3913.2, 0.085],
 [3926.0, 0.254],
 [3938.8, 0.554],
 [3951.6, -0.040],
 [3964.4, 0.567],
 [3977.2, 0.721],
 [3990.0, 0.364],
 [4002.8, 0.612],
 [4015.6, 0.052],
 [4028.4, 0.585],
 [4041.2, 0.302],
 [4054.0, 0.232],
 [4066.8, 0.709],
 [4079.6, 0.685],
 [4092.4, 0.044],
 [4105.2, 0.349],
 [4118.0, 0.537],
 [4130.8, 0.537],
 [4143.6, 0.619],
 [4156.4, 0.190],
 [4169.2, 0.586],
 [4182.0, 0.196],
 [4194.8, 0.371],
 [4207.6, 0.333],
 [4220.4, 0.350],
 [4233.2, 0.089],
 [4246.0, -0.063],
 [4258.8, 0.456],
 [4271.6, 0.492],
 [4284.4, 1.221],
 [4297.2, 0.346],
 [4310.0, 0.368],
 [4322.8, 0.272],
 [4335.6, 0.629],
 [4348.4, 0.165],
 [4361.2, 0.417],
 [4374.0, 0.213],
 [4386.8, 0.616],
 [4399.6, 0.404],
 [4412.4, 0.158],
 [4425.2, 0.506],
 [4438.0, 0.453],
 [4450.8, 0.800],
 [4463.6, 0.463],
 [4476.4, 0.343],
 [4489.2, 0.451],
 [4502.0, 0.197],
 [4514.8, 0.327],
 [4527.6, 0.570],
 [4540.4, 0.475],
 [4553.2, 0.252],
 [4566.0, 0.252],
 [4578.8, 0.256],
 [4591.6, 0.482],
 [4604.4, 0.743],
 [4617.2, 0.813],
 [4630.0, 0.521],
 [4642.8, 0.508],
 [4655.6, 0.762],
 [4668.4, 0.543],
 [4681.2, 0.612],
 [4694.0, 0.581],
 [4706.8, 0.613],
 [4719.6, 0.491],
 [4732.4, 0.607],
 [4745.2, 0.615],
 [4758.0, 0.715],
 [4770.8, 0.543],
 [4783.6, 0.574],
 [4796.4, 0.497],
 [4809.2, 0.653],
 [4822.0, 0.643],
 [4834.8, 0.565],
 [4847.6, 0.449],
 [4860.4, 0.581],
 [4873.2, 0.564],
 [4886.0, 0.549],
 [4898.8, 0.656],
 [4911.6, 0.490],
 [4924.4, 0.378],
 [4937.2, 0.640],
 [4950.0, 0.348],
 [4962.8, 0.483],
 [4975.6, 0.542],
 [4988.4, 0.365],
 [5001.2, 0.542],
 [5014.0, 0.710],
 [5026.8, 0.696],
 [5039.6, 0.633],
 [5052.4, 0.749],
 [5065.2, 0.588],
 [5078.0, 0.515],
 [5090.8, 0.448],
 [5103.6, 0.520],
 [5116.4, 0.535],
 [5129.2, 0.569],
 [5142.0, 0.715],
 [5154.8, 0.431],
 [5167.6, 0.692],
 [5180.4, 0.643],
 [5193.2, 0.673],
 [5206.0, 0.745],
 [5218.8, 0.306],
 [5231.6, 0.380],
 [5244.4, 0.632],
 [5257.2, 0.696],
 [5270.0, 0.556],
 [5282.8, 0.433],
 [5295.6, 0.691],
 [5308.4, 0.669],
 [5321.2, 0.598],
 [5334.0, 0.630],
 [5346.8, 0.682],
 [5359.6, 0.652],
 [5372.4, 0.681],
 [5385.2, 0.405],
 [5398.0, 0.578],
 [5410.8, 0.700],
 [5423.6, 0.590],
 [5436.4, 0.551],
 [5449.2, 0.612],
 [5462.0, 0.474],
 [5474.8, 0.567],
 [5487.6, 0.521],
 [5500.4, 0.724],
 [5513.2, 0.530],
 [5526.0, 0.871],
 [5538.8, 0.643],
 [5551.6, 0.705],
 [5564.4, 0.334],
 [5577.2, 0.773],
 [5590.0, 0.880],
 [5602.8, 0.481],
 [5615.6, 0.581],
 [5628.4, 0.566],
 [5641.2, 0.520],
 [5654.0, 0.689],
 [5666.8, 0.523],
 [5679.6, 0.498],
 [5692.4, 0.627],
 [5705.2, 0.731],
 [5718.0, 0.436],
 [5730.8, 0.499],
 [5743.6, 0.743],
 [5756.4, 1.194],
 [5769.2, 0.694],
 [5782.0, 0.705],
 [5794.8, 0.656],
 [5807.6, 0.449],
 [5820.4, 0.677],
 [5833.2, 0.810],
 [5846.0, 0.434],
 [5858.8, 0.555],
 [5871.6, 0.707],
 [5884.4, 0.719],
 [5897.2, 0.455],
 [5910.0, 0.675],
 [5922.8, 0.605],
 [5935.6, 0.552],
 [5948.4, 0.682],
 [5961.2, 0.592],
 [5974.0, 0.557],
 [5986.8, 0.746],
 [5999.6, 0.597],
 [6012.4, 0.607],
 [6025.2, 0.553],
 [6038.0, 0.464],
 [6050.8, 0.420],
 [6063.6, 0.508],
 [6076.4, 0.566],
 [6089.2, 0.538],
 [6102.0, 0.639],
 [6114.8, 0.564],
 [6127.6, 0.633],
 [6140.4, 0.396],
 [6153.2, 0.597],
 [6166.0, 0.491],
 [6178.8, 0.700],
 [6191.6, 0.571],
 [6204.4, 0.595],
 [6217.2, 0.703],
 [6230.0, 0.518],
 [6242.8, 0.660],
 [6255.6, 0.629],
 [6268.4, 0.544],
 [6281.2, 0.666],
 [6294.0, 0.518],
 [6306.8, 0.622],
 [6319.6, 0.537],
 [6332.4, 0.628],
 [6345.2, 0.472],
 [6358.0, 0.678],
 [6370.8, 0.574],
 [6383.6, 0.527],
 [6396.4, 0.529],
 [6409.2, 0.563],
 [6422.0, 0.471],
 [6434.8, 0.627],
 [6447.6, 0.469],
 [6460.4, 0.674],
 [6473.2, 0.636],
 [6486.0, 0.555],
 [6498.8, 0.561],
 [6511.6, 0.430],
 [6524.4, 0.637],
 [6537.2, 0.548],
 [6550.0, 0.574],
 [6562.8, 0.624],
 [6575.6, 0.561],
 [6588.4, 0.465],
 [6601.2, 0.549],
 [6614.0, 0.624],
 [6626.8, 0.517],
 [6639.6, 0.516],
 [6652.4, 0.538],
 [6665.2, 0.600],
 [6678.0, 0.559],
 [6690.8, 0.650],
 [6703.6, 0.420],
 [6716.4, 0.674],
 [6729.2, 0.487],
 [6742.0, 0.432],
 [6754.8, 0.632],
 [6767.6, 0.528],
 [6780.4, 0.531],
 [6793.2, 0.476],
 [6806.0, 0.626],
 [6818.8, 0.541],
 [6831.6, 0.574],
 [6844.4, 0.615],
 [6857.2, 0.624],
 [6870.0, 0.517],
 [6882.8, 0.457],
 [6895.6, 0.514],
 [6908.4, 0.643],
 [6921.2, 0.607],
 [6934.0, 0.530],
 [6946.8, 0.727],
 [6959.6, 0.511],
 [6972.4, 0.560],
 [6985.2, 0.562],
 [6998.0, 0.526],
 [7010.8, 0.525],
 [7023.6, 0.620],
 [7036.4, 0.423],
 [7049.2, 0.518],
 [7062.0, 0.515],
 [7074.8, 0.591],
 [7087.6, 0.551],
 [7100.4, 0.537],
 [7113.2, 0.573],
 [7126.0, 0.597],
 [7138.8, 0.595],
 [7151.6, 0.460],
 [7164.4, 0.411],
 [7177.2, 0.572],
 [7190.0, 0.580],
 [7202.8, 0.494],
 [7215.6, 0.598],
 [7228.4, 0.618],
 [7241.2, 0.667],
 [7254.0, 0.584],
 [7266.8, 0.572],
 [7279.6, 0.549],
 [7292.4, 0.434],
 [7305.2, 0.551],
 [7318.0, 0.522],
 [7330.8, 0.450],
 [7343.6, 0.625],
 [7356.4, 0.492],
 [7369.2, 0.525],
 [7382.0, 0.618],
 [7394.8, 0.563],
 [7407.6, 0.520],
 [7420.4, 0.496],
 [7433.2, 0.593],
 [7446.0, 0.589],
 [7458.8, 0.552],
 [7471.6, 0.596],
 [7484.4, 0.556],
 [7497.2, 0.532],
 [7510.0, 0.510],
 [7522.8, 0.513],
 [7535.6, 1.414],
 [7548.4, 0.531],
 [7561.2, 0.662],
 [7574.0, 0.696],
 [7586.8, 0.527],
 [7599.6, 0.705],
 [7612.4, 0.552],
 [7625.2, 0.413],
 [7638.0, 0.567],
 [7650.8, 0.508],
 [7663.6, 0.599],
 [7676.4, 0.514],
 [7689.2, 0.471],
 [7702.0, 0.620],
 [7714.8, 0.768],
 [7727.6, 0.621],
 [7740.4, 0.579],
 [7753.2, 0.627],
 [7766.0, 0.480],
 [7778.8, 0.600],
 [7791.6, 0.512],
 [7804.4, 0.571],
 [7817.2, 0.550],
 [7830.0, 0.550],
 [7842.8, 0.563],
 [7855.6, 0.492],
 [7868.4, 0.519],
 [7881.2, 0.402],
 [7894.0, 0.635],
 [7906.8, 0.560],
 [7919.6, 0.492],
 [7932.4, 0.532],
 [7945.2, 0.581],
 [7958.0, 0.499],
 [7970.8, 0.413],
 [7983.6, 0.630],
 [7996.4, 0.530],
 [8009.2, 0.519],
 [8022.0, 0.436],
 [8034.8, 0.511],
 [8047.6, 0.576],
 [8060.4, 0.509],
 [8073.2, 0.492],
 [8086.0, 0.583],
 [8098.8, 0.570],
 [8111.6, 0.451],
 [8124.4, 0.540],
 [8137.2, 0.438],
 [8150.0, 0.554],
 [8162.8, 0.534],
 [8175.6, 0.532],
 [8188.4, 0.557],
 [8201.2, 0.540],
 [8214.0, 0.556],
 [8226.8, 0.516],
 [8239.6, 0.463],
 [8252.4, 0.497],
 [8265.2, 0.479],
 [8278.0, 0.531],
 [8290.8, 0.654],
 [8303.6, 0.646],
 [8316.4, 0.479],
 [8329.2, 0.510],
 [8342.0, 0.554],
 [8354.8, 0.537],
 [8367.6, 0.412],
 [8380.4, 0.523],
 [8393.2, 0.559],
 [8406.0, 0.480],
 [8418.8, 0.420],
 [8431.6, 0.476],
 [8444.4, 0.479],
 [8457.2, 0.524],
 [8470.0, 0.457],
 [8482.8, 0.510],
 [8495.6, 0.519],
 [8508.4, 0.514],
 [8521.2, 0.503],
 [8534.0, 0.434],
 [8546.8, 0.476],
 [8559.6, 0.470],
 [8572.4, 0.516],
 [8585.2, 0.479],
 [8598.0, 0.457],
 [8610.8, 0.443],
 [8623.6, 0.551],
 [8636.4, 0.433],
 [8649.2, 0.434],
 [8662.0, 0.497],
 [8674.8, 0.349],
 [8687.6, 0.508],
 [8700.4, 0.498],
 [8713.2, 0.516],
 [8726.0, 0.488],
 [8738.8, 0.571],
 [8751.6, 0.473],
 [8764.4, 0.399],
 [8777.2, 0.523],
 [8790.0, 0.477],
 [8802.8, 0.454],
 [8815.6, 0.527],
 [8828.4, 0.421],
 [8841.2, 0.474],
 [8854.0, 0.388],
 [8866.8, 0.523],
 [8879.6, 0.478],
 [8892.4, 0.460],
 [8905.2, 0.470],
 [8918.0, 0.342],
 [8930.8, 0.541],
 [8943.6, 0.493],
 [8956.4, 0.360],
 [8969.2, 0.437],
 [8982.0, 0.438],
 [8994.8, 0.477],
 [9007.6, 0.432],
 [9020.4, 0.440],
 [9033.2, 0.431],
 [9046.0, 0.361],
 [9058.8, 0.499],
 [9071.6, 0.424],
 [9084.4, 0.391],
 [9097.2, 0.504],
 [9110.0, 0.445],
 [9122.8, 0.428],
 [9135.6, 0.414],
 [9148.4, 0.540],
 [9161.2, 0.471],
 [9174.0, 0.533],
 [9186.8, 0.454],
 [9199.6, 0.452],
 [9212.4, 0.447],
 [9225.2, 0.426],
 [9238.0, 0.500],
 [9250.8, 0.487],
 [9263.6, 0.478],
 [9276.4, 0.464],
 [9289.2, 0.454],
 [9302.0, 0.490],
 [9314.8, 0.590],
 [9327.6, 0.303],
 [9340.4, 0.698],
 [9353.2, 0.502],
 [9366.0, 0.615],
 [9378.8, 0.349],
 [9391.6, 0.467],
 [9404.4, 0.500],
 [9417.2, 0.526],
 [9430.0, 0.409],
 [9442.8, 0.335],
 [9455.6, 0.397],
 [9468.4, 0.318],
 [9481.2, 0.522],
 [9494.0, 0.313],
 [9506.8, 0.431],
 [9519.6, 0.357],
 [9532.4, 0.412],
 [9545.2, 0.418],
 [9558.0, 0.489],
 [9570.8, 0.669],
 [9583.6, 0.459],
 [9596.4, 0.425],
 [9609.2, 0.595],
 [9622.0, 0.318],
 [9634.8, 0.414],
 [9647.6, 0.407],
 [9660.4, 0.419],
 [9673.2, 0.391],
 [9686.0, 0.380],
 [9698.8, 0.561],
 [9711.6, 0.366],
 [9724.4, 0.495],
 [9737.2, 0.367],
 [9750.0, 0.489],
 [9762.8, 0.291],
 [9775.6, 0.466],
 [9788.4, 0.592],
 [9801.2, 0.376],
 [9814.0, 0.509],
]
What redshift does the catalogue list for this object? 0.15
